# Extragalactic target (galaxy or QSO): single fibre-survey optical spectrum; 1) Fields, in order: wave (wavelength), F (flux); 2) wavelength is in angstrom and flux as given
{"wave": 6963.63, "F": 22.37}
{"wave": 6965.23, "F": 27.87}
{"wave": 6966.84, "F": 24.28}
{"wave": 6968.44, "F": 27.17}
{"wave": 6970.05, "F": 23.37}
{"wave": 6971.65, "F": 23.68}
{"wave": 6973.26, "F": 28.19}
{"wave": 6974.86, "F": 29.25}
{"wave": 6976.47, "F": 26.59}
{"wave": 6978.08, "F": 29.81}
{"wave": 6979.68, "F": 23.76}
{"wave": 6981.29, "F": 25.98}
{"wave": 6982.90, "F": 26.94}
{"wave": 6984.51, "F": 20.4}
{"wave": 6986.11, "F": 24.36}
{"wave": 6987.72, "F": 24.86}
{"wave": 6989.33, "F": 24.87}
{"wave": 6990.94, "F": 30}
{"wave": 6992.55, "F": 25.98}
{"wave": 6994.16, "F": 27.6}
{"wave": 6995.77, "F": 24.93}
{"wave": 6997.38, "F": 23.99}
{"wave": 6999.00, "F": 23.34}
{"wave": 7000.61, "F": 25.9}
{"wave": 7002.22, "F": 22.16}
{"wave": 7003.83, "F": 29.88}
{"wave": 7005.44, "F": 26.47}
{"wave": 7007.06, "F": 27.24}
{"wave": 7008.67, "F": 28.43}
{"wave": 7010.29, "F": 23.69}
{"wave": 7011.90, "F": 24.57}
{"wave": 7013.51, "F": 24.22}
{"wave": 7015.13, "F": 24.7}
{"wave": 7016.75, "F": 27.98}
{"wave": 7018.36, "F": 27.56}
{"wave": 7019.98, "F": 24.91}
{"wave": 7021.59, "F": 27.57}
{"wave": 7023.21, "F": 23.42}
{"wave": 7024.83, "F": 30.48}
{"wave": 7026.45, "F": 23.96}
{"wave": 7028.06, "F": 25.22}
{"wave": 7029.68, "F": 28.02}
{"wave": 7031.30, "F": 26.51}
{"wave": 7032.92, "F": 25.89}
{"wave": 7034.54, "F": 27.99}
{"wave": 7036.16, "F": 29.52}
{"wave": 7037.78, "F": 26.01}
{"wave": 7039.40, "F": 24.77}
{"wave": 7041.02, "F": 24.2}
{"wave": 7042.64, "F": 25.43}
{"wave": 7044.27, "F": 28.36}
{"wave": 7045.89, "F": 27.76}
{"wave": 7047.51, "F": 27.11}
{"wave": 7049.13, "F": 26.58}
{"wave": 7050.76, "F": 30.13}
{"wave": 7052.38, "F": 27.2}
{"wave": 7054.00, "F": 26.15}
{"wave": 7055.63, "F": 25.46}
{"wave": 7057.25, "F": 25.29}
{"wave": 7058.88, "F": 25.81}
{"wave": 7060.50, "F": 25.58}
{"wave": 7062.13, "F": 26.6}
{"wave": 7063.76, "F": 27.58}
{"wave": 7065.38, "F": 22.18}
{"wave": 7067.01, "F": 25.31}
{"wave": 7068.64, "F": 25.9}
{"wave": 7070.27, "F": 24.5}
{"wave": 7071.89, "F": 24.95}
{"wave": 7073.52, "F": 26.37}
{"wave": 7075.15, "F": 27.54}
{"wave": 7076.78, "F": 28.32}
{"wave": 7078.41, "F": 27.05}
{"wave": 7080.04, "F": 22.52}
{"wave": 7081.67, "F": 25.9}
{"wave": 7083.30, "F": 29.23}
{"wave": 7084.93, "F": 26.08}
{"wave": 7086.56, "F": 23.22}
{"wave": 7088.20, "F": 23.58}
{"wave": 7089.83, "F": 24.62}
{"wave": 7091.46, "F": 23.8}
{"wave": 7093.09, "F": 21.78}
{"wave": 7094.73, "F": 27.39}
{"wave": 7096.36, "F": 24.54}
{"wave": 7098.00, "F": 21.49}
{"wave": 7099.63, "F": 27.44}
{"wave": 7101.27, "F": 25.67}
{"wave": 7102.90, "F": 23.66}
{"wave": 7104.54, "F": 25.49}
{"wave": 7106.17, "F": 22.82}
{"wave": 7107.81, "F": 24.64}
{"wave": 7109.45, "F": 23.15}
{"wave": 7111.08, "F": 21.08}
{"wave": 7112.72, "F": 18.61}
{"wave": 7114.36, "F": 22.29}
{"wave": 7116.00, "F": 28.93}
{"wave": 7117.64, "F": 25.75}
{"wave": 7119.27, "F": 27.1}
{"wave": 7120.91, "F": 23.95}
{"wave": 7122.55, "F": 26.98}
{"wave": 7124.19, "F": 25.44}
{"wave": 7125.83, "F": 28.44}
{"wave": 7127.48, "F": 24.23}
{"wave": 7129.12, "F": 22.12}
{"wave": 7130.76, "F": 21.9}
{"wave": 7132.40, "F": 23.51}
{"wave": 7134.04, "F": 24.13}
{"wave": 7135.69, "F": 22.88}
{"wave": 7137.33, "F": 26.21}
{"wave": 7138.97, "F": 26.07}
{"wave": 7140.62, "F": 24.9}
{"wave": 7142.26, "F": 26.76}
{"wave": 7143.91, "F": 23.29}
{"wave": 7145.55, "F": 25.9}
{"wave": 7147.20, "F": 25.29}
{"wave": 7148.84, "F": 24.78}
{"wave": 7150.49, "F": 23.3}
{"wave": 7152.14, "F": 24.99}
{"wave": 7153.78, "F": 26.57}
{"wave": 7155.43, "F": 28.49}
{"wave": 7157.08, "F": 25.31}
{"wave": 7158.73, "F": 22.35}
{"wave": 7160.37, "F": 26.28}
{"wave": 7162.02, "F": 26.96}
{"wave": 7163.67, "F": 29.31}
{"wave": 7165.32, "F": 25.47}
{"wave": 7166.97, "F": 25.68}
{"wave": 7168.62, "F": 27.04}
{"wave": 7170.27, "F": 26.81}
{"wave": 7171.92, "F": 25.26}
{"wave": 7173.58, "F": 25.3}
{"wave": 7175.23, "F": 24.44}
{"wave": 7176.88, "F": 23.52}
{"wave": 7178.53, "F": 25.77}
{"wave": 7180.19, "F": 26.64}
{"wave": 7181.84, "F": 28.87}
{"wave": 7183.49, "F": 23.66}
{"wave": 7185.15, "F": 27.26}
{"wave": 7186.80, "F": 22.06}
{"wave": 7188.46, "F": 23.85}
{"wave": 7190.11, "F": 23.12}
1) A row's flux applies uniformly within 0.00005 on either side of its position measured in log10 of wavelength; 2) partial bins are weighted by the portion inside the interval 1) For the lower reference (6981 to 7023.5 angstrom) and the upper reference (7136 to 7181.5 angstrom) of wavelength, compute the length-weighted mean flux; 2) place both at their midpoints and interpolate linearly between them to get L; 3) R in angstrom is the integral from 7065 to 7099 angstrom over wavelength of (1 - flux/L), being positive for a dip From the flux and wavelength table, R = 0.7 angstrom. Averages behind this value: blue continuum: 25.7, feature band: 25.1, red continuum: 25.7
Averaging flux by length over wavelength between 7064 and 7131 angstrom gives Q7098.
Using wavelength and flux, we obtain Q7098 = 24.8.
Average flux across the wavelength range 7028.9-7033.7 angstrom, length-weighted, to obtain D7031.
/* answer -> 26.8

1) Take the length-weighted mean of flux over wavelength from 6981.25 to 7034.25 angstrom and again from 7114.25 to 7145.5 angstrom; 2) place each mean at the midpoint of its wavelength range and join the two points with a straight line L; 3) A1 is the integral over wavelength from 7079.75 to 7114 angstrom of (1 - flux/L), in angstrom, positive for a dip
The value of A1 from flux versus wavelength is 1.57 angstrom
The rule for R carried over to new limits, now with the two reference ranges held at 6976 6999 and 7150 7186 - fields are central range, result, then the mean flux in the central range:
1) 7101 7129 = 1.4 angstrom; 24.5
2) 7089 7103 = 0.7 angstrom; 24.5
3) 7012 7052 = -1.4 angstrom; 26.6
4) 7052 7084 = -0.2 angstrom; 25.9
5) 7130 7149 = 0.9 angstrom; 24.6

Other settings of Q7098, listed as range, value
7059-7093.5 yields 25.4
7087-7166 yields 24.8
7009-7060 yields 26.4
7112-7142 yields 24.7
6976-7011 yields 25.8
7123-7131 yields 24.7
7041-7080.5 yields 26.2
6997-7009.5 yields 26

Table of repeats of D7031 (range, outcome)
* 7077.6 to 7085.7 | 26.2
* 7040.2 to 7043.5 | 24.8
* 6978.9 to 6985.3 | 24.3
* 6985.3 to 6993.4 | 26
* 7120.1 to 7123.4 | 25.5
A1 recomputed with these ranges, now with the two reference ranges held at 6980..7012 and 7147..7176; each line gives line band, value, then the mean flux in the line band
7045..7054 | -0.7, 27.6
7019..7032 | -0.3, 26.3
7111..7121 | 0.6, 24.2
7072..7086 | -0.4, 26.5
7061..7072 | 0.1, 25.3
